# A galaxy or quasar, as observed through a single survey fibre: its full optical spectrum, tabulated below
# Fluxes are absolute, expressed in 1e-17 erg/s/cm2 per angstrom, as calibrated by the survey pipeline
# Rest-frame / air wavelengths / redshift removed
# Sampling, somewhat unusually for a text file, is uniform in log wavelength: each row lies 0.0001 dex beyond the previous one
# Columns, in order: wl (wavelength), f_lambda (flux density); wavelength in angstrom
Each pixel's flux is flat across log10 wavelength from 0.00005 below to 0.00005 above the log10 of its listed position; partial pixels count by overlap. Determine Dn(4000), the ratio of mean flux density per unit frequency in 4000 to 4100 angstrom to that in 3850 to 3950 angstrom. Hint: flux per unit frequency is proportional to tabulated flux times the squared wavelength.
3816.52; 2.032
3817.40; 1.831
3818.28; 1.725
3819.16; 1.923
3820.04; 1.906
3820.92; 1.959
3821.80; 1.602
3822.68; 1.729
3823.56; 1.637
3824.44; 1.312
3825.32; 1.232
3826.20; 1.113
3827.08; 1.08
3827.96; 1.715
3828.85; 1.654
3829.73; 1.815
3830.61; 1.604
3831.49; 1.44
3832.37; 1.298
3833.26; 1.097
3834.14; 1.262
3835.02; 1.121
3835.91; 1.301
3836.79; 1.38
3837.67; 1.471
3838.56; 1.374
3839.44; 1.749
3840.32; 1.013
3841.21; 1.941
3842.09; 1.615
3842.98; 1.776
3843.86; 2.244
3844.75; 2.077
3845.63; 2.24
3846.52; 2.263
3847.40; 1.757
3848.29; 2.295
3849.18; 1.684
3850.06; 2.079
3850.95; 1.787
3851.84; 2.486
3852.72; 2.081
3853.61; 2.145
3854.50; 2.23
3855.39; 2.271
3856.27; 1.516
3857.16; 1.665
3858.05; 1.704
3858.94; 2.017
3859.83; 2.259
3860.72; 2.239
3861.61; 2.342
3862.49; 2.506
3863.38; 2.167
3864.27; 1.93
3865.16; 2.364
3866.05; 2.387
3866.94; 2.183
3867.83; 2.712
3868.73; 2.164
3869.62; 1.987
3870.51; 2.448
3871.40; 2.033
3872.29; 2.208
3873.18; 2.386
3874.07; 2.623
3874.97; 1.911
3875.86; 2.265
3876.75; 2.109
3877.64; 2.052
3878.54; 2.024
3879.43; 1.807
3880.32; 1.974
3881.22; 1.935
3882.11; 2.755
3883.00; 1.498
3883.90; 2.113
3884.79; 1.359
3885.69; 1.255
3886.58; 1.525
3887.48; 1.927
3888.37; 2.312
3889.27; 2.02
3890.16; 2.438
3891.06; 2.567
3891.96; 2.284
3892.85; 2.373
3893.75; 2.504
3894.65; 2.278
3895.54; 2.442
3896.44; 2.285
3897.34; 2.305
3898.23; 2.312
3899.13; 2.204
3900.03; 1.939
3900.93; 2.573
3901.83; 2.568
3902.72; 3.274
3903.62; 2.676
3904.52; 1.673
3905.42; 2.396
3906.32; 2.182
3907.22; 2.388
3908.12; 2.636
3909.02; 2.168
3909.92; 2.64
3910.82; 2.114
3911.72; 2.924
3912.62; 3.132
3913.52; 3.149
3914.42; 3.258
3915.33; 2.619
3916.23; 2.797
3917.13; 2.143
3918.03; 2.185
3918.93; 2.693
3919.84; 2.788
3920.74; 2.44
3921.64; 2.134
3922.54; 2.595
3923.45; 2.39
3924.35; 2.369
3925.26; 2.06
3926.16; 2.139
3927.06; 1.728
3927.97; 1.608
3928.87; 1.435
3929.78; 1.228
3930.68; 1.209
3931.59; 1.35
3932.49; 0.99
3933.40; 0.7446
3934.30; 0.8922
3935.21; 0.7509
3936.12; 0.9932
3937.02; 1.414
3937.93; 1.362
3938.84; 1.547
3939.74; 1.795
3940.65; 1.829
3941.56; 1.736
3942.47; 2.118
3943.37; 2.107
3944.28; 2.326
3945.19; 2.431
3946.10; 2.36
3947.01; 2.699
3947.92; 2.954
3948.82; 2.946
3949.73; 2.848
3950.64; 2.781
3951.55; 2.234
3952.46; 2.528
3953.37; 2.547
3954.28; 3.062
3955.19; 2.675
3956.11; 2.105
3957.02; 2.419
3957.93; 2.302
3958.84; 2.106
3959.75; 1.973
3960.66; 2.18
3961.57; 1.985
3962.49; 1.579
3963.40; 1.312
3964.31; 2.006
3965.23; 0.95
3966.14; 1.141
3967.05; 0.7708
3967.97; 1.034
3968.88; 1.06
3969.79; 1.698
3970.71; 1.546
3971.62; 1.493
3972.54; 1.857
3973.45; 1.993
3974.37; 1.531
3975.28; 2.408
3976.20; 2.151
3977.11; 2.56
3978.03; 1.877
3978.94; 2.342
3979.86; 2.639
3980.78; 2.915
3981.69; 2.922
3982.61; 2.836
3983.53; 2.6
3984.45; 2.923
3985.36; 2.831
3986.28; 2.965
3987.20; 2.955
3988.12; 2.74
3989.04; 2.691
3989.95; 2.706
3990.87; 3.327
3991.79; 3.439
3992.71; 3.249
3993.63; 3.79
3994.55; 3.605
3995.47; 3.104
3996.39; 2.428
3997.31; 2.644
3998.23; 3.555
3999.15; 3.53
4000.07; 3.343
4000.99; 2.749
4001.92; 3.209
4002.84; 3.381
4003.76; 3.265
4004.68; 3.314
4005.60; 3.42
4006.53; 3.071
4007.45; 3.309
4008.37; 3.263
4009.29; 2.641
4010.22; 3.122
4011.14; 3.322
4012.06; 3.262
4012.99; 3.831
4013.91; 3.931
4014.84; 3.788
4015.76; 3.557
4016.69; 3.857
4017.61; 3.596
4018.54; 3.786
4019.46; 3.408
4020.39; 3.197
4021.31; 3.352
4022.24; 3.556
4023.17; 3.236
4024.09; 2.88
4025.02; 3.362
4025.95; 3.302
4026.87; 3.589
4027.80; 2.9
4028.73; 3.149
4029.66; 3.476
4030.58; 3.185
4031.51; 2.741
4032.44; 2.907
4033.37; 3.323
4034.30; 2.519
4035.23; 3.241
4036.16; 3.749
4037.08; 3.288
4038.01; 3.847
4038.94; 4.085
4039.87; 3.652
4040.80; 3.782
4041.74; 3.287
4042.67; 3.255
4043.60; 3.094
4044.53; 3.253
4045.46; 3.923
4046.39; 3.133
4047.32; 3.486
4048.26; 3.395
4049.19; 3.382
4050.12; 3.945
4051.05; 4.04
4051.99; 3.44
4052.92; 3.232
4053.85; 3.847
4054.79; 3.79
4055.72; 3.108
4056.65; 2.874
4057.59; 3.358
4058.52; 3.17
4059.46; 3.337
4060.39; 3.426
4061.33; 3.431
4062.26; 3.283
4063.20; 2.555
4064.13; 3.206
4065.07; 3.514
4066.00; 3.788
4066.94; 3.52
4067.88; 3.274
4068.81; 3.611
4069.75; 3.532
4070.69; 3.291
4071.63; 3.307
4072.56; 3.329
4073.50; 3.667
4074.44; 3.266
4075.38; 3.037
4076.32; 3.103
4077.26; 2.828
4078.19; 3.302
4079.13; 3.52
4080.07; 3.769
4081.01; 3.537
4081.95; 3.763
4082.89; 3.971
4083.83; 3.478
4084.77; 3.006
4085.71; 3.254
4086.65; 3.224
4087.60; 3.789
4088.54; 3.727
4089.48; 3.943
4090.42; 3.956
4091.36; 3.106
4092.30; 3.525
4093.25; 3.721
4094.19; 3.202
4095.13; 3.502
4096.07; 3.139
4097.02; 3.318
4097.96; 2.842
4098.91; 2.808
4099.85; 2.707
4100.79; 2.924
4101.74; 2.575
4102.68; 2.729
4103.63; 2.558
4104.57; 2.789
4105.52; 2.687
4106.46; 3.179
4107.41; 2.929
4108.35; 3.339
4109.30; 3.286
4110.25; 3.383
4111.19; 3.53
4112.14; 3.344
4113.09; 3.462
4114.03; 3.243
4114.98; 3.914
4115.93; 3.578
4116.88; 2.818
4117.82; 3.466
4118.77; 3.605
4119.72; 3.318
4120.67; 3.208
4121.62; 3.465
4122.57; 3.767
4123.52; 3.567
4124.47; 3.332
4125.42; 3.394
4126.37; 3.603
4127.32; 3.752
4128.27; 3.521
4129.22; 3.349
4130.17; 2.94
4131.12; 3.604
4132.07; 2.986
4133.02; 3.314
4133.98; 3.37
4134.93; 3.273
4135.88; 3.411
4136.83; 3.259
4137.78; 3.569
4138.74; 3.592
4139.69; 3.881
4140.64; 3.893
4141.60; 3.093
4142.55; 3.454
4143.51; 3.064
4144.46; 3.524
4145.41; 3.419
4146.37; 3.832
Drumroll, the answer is 1.70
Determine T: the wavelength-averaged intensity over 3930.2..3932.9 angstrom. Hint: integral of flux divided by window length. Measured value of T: 1.19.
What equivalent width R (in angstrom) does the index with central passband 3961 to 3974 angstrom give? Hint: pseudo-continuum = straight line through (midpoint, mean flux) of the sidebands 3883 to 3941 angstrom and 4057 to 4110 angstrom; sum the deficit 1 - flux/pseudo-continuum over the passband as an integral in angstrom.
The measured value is 5.3 angstrom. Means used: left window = 2.09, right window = 3.28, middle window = 1.47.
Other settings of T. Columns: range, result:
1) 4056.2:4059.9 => 3.18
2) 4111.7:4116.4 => 3.51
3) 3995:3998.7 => 2.94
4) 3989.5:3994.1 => 3.3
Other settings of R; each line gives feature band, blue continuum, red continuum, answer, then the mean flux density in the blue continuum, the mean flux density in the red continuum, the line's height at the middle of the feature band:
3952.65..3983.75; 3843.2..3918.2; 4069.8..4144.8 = 7.5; 2.23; 3.34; 2.66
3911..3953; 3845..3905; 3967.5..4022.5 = 6.8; 2.16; 2.91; 2.51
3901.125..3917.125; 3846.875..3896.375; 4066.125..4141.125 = -2.0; 2.12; 3.35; 2.32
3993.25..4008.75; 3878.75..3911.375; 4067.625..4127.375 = -2.4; 2.22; 3.33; 2.8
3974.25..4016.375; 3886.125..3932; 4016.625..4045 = 0.1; 2.3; 3.34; 3.04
